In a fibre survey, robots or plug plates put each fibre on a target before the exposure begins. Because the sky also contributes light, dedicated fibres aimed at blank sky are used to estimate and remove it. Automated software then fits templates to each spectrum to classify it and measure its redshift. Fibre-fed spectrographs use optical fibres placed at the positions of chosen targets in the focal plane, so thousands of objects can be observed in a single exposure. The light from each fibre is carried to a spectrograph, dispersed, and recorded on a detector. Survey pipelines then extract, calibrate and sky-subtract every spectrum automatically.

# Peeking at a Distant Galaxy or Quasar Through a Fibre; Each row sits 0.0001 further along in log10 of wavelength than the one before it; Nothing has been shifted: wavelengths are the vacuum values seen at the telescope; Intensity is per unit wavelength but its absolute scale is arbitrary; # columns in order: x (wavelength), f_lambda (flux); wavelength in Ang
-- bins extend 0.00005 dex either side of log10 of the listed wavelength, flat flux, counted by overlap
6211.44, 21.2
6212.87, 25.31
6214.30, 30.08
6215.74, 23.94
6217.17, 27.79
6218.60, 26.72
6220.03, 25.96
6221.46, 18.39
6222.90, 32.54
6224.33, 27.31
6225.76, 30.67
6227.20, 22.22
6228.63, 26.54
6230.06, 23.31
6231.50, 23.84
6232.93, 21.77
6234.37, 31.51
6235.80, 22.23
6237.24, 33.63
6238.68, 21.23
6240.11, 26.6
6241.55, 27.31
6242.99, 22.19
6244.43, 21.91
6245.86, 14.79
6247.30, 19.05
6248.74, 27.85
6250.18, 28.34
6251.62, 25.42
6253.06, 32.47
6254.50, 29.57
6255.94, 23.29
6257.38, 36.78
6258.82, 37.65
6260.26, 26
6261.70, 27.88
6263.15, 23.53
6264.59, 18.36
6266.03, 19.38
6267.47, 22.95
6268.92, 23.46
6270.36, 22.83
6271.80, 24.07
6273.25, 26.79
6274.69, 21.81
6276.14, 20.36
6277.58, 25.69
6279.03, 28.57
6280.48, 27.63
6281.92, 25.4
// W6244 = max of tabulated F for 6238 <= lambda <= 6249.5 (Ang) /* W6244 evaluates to 27.85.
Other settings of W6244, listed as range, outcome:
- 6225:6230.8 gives 30.67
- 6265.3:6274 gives 26.79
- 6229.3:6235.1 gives 31.51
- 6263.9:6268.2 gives 22.95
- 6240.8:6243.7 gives 27.31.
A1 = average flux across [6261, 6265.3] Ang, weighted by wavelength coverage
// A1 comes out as 23.2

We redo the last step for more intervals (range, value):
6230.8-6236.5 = 24.9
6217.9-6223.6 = 25.9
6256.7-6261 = 33.4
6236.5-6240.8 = 27.1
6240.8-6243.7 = 24.7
